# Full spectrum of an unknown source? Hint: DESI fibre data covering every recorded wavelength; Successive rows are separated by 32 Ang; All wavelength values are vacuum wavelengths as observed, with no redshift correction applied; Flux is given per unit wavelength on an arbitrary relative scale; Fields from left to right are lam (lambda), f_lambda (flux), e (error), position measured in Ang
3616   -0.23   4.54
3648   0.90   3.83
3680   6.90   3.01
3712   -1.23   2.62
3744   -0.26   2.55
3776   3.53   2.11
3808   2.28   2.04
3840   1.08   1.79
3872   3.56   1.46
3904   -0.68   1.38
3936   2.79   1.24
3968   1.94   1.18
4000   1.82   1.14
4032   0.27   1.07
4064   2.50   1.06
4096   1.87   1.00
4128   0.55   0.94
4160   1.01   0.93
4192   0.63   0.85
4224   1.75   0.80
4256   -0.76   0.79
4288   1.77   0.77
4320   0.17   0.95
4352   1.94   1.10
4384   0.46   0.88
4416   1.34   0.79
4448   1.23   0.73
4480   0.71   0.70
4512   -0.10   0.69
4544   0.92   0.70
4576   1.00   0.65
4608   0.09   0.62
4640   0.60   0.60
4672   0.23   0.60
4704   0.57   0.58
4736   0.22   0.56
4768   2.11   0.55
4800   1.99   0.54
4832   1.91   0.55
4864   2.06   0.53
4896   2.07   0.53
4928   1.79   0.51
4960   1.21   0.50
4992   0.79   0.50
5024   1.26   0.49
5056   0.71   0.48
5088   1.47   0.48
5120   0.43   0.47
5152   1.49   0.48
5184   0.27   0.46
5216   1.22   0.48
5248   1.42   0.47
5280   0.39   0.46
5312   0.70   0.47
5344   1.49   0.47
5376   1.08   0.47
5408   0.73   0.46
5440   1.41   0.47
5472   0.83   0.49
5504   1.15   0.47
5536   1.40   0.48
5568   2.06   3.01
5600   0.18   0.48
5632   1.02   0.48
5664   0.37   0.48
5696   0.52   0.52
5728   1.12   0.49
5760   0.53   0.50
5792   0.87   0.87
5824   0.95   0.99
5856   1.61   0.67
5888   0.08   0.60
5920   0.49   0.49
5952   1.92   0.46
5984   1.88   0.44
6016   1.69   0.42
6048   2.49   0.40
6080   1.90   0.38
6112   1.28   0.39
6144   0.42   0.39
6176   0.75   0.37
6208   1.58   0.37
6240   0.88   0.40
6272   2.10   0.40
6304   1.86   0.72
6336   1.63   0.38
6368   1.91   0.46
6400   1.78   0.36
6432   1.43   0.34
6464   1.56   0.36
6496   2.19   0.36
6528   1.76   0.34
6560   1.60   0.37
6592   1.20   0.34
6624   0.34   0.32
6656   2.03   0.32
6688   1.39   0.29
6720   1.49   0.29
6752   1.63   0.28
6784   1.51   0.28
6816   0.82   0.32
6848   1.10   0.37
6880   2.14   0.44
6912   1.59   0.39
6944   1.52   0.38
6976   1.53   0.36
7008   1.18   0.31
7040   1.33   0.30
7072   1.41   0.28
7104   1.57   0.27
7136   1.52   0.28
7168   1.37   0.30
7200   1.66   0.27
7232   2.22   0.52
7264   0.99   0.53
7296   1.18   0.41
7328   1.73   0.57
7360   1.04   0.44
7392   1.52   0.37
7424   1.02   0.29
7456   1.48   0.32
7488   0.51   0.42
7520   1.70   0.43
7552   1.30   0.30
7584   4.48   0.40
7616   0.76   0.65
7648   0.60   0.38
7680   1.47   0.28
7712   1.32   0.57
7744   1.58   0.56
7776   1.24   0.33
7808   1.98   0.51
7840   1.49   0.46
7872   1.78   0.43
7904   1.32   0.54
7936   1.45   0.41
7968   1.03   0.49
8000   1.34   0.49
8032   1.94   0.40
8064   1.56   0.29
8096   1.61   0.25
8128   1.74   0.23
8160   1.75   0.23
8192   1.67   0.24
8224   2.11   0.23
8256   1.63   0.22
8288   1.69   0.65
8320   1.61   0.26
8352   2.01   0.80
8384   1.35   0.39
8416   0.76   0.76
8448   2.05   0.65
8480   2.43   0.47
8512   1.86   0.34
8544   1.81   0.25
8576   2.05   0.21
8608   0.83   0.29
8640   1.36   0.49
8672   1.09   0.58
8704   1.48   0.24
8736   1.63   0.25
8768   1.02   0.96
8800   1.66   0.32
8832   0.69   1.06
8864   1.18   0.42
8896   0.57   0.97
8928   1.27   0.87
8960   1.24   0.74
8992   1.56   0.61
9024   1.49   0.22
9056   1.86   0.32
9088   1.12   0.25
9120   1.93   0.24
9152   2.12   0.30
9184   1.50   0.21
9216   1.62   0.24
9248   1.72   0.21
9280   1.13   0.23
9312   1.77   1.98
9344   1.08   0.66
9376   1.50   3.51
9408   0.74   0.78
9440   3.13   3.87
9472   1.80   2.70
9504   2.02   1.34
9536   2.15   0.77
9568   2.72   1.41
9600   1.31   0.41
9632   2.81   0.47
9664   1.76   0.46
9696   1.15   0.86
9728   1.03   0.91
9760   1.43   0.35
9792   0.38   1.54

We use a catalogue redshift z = 1.035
